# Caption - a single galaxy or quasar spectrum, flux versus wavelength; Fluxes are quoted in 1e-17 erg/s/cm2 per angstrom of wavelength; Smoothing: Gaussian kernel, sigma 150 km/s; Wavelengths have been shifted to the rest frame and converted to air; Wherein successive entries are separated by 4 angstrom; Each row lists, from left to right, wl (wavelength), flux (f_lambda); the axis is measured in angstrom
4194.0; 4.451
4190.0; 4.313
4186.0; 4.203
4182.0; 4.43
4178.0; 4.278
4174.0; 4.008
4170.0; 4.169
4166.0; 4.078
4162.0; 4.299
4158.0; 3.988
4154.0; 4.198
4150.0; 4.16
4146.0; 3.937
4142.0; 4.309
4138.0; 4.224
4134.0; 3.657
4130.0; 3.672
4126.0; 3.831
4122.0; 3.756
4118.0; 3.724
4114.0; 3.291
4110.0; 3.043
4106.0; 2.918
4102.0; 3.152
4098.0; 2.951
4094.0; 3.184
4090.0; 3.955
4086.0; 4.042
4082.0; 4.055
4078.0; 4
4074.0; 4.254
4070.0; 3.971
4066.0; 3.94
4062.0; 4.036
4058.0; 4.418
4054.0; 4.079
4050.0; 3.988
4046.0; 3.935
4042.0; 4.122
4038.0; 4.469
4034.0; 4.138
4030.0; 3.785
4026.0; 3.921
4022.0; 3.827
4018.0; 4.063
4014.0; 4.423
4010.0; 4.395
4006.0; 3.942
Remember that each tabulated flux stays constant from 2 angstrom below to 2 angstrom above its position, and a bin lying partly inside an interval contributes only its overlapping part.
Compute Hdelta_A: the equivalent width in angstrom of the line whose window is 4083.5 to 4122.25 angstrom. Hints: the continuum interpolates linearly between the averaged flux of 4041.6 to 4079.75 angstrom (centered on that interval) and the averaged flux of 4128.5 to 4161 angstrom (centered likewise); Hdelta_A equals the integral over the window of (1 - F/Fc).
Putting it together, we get 6.3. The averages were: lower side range 4.07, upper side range 4.03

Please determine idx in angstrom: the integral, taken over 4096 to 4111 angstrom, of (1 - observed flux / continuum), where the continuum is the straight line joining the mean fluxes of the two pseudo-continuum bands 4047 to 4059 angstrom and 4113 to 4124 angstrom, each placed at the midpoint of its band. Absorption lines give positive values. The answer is 2.9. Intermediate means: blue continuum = 4.12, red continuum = 3.62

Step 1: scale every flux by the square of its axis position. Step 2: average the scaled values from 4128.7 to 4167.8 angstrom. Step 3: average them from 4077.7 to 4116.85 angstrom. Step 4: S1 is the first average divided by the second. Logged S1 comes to 1.21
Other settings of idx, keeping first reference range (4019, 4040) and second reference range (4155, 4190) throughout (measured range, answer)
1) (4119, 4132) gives 1.2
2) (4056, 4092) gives 0.0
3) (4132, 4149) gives 0.5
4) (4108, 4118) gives 2.0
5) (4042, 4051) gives 0.1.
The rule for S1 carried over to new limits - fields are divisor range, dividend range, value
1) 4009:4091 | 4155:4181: 1.08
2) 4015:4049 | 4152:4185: 1.11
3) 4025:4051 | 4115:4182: 1.05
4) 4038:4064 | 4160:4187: 1.08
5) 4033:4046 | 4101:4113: 0.75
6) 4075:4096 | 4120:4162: 1.06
